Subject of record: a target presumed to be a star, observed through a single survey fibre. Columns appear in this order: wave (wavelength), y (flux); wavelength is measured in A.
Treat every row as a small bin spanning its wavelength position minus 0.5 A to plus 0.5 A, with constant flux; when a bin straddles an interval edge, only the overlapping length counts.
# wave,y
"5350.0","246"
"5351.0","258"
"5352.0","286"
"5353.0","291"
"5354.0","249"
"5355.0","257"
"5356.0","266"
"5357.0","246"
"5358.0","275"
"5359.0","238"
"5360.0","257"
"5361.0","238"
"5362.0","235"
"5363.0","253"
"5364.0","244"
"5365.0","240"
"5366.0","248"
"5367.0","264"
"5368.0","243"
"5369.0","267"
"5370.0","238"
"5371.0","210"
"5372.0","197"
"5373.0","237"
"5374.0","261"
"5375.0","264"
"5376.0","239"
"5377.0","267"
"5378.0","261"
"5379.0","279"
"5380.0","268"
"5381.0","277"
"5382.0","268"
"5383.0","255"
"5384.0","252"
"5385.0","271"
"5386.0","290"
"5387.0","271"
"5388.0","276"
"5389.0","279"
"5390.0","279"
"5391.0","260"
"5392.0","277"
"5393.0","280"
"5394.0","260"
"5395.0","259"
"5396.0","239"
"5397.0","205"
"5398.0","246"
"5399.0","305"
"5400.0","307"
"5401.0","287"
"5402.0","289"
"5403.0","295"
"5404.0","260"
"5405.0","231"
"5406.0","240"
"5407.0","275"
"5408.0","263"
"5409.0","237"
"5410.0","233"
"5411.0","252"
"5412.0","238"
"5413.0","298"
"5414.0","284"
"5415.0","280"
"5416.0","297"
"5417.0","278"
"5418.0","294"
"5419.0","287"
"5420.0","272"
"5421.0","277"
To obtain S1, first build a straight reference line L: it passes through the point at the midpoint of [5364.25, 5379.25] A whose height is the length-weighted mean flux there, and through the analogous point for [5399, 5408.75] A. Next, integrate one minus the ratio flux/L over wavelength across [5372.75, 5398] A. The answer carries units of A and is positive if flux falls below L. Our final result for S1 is -0.5 A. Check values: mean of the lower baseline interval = 247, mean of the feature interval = 263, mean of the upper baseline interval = 273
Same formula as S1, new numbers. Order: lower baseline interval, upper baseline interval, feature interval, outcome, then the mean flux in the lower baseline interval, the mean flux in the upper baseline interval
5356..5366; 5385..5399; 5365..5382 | 0.24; 248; 265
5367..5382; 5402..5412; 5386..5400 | -0.73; 252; 255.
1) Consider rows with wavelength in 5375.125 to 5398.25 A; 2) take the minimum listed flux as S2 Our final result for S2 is 205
